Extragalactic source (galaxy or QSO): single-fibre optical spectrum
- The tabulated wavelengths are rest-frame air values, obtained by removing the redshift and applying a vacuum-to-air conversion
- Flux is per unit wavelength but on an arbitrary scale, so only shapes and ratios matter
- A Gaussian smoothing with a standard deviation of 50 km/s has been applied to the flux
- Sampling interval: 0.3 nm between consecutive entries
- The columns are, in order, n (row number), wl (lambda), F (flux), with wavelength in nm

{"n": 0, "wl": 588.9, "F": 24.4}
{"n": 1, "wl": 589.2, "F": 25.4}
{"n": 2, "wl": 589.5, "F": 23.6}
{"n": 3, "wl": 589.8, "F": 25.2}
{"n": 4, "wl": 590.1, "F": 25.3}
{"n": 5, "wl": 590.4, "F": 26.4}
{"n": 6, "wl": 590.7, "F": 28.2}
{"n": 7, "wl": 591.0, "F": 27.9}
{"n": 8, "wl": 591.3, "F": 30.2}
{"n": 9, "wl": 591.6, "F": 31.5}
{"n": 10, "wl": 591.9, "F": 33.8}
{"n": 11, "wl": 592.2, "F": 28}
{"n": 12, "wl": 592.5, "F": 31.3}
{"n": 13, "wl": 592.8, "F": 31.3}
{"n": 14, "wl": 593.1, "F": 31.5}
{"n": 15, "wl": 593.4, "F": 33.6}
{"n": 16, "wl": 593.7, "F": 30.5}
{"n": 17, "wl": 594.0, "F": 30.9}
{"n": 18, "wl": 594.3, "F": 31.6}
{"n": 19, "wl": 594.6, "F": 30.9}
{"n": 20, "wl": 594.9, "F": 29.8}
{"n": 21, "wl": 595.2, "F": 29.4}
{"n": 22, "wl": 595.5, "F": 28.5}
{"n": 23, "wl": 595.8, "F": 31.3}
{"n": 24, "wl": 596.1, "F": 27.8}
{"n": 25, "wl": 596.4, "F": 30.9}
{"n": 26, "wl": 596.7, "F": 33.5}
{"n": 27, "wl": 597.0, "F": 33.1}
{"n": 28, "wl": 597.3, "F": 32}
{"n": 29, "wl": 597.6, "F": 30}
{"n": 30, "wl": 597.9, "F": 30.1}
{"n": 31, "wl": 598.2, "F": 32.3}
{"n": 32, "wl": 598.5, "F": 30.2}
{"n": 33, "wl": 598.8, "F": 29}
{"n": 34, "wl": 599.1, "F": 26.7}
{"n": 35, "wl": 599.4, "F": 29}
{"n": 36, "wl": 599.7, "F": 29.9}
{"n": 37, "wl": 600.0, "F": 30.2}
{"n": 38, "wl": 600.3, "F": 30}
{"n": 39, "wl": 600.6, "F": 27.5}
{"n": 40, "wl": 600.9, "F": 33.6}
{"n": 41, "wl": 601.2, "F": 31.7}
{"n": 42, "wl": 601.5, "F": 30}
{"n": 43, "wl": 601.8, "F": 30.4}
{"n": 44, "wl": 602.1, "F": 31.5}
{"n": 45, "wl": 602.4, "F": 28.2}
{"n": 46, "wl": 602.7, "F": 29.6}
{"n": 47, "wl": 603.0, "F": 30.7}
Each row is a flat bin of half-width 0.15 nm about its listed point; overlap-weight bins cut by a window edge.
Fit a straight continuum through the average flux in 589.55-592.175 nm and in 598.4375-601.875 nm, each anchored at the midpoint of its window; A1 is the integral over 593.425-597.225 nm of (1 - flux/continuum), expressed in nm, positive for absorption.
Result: -0.228 nm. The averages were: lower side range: 28.3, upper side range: 29.8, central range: 30.8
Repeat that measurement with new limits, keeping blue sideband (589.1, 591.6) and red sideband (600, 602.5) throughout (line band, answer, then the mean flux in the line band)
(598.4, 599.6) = 0.04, 28.7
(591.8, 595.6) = -0.40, 30.8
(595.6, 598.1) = -0.18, 31.1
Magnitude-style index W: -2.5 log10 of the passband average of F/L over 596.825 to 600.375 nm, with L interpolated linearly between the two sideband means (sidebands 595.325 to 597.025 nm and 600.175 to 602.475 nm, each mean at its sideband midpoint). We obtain 0.01 mag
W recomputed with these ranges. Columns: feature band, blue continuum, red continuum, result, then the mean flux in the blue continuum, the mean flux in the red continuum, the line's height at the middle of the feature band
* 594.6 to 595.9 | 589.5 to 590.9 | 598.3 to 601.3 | -0.07 mag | 26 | 29.8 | 28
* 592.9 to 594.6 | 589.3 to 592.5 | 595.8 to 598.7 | -0.07 mag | 28.1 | 31.1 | 29.4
